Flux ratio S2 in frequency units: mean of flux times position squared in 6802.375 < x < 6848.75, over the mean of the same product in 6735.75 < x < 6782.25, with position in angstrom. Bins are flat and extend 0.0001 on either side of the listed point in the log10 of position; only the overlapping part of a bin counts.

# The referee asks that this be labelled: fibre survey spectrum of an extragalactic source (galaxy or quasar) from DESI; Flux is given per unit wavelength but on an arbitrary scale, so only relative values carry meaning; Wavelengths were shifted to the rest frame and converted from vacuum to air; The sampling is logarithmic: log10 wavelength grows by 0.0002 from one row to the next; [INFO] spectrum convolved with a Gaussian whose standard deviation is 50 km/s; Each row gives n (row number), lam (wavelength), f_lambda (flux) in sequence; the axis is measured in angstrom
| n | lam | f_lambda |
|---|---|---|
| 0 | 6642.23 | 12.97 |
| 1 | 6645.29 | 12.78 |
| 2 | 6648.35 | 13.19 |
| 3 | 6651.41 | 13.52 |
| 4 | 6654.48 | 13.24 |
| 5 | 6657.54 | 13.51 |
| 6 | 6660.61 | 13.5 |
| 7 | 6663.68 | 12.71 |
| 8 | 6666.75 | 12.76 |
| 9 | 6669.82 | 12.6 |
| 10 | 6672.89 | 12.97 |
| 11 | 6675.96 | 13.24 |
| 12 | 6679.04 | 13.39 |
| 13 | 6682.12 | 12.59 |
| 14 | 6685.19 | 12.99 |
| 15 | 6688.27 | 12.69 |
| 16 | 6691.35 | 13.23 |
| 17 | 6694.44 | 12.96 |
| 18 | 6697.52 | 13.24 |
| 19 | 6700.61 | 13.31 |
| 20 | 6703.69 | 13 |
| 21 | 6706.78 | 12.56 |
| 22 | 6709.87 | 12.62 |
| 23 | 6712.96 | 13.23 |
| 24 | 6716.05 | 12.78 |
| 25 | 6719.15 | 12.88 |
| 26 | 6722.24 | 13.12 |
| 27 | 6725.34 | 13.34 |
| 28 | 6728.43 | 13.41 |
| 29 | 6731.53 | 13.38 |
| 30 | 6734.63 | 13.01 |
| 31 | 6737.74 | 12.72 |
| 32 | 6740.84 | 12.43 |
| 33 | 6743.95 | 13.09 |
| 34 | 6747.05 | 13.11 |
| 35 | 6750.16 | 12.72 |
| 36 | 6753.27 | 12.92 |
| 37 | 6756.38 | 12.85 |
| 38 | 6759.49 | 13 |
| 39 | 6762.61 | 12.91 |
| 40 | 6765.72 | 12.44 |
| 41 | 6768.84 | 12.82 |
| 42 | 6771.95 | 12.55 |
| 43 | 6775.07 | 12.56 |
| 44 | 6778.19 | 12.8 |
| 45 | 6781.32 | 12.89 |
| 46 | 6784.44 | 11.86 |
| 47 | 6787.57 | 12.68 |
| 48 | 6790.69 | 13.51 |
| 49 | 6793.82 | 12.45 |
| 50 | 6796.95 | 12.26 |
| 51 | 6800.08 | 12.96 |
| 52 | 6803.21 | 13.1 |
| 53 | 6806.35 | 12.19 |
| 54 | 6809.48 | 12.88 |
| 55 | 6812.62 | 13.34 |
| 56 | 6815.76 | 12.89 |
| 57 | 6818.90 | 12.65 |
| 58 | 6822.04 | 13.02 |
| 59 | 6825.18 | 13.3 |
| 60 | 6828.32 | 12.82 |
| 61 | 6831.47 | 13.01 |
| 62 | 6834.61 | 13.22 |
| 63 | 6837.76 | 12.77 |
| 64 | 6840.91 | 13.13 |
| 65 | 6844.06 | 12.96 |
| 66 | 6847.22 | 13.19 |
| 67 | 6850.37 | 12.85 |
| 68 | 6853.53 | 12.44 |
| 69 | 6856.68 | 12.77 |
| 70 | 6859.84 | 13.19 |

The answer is 1.03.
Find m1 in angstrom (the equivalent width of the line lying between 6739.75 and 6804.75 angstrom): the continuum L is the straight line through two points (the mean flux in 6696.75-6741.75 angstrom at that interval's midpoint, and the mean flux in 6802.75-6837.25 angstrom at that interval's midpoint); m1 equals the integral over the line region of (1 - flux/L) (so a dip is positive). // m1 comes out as 1.1 angstrom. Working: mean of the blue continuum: 13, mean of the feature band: 12.8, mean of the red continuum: 12.9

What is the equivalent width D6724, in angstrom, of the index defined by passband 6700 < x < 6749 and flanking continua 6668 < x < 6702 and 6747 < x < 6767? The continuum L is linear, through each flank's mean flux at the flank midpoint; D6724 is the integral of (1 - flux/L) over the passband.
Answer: -0.29 angstrom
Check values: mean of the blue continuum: 13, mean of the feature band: 13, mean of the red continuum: 12.8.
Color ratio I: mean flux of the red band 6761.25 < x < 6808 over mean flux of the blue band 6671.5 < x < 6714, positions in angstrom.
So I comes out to 0.97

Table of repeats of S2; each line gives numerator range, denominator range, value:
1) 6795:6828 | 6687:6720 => 1.02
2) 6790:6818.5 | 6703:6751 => 1.01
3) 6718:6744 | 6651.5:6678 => 1.02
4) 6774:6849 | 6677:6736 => 1.02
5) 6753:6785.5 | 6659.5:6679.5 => 1.01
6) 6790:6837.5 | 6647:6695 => 1.03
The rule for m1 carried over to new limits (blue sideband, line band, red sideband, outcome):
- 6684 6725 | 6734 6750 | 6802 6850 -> 0.2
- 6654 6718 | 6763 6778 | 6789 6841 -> 0.4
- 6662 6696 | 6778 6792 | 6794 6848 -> 0.2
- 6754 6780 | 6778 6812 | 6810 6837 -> 0.5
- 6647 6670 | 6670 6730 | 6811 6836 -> 0.5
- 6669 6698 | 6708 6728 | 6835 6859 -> -0.1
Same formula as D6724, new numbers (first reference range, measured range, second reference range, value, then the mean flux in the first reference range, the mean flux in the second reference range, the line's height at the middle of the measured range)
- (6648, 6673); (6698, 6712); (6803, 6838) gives 0.16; 13.1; 12.9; 13.1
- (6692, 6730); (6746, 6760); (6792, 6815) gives 0.00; 13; 12.8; 12.9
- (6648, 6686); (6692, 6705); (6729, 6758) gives -0.11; 13.1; 12.9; 13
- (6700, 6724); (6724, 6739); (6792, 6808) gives -0.38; 12.9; 12.6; 12.9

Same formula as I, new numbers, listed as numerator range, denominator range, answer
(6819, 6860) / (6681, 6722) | 1.00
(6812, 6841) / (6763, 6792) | 1.02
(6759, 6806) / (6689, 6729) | 0.97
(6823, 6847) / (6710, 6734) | 0.99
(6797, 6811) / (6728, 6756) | 0.98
